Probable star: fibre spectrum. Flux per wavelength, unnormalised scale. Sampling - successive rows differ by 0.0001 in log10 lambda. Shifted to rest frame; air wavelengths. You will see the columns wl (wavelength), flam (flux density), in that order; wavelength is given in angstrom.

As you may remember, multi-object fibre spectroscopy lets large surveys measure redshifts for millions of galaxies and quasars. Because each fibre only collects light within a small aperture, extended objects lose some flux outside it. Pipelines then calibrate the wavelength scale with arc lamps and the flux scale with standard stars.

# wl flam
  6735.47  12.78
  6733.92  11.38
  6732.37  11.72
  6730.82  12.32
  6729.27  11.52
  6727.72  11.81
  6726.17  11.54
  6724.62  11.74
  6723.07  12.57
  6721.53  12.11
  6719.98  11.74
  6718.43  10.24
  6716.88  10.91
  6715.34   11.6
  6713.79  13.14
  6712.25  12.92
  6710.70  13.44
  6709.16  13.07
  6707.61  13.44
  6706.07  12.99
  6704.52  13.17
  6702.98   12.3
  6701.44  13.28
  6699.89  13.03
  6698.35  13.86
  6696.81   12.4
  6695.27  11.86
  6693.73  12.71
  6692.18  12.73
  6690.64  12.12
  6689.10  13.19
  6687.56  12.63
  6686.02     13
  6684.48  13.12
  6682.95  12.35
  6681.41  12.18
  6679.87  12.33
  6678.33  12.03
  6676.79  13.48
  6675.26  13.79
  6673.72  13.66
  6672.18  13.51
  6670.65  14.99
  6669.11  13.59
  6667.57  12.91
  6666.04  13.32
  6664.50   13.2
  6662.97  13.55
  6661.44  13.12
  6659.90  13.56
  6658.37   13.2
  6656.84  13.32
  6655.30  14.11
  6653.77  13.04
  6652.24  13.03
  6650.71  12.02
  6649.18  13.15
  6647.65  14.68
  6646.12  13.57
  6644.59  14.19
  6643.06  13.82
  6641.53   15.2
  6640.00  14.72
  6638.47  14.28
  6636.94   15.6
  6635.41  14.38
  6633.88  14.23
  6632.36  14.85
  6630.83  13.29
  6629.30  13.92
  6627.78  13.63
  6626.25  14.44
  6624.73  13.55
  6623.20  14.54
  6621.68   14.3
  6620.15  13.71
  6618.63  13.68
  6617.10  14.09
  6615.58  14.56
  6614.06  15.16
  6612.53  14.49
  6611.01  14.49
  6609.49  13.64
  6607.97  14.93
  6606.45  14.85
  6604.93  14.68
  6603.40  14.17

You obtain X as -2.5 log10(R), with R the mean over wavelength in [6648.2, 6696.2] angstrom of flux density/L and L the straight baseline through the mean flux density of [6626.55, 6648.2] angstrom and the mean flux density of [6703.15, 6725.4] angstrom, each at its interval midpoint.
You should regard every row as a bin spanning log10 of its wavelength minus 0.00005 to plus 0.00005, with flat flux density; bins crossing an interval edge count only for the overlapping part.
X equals 0.03 mag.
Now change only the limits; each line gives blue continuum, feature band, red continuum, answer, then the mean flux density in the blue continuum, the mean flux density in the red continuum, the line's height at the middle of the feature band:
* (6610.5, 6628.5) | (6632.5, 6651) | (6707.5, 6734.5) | -0.04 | 14.2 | 12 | 13.7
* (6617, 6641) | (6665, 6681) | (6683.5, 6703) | -0.01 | 14.2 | 12.8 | 13.2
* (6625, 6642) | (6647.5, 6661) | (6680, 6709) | 0.04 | 14.4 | 12.8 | 13.8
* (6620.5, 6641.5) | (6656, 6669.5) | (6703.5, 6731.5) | 0.02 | 14.3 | 12.2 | 13.5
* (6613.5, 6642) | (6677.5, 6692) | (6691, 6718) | 0.05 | 14.3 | 12.7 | 13.1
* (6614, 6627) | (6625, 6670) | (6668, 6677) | 0.02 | 14.2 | 13.8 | 14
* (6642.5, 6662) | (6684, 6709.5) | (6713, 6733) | -0.04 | 13.4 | 11.8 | 12.4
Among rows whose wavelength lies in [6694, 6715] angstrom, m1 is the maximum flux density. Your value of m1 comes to 13.86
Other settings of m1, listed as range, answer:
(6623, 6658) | 15.6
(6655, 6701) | 14.99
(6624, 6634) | 14.85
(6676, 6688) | 13.48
